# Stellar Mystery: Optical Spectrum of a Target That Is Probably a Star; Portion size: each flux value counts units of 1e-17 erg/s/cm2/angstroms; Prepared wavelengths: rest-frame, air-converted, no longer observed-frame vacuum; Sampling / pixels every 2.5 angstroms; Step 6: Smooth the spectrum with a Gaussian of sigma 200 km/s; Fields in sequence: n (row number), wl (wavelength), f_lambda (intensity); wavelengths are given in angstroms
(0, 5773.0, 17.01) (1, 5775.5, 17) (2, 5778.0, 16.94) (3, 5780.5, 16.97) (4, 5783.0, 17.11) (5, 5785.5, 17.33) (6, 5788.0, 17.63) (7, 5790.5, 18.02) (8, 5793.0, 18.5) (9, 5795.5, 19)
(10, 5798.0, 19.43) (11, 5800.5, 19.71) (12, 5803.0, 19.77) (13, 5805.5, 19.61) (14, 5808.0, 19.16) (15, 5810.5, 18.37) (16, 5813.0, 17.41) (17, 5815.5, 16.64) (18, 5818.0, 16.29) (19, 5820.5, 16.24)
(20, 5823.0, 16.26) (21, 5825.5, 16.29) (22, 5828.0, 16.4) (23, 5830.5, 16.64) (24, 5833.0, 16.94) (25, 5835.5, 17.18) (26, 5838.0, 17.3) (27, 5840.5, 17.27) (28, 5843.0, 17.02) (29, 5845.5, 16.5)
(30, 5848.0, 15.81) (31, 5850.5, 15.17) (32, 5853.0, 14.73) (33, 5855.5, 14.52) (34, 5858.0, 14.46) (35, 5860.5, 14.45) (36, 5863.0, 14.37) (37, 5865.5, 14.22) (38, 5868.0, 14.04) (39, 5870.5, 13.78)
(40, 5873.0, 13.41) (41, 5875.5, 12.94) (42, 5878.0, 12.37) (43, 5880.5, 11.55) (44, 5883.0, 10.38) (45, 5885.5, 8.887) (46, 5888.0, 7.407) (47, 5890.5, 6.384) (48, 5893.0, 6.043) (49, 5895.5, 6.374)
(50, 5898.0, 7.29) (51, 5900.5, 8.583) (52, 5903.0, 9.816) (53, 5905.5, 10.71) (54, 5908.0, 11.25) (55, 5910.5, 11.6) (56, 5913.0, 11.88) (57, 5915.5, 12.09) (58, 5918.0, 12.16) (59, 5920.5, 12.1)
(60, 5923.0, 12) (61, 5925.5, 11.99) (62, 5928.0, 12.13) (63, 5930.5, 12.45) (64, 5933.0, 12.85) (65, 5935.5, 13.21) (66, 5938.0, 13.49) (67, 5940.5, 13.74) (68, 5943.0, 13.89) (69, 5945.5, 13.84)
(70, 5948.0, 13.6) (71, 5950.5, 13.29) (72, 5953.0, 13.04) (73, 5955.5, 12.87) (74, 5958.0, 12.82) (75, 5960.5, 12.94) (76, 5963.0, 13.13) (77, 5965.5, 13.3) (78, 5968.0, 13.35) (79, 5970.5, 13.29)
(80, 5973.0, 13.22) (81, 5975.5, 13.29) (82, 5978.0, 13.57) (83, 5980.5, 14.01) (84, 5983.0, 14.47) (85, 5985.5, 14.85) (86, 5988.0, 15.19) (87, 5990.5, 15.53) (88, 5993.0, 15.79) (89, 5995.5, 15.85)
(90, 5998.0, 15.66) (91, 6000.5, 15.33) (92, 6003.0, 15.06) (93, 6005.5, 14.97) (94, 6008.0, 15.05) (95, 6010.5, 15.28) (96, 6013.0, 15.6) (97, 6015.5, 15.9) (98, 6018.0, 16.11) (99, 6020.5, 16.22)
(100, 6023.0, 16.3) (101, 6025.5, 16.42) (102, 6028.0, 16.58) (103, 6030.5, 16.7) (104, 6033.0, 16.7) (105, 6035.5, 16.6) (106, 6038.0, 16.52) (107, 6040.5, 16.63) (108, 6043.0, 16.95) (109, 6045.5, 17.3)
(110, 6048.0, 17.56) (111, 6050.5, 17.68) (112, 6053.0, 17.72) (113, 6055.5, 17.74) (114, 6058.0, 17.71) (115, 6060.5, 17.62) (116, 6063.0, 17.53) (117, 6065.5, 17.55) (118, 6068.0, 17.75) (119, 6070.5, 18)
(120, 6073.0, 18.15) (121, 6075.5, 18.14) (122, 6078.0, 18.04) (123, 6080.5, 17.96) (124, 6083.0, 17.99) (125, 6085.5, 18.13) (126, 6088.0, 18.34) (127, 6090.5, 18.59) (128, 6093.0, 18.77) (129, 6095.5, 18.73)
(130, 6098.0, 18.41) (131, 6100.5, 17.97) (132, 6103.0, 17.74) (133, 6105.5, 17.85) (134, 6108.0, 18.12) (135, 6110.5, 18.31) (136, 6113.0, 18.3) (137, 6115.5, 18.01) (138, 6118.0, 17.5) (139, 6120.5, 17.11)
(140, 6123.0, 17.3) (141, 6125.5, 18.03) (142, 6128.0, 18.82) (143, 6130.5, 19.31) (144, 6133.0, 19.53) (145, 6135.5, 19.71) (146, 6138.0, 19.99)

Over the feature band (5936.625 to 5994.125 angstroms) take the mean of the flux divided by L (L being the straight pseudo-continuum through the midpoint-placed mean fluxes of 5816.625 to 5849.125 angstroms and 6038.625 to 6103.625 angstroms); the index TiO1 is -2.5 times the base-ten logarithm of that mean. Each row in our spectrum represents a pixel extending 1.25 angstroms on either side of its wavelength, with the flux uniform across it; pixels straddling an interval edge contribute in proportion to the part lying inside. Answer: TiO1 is 0.25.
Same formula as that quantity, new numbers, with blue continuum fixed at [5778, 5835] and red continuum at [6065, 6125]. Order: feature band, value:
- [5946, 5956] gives 0.32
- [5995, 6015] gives 0.17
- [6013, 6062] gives 0.07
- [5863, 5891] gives 0.46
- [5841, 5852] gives 0.10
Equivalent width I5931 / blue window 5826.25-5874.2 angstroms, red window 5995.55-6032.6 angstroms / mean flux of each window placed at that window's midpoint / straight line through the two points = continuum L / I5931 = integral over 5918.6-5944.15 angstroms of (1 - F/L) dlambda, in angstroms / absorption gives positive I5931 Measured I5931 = 4.7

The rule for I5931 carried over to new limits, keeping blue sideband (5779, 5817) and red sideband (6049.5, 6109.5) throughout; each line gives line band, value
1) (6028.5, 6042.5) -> 1.1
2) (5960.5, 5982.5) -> 5.7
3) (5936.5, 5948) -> 2.8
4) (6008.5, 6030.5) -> 2.5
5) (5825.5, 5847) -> 1.6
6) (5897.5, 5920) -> 9.2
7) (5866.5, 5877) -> 2.7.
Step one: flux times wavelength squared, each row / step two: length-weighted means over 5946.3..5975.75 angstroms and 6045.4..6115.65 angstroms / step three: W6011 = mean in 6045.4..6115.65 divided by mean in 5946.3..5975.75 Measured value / 1.4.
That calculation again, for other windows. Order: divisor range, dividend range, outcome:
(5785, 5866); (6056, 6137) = 1.17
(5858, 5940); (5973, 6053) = 1.44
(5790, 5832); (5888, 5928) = 0.58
